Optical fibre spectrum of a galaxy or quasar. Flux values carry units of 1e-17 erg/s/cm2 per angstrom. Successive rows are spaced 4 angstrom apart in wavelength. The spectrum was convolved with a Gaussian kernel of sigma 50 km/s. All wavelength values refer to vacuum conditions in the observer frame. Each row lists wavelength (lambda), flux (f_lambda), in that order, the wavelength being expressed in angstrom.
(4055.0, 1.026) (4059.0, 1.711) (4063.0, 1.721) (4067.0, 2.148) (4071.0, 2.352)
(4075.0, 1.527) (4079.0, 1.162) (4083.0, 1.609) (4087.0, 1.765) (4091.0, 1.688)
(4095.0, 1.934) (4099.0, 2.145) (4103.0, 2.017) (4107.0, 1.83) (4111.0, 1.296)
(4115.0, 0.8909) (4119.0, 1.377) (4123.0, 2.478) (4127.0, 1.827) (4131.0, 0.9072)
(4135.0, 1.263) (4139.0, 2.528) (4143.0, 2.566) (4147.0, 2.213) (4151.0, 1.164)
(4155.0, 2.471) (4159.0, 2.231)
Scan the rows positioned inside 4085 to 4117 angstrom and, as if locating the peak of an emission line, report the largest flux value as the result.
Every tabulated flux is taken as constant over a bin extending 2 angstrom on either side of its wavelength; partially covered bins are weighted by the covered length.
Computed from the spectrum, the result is 2.145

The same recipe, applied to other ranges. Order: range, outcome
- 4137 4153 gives 2.566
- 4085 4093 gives 1.765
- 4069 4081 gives 2.352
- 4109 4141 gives 2.528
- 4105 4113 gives 1.83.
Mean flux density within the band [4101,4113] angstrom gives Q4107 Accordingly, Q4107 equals 1.71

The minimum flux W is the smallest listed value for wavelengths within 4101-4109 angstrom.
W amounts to 1.83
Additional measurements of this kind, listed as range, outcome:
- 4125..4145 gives 0.9072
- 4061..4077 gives 1.527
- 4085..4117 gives 0.8909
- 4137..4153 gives 1.164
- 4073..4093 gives 1.162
